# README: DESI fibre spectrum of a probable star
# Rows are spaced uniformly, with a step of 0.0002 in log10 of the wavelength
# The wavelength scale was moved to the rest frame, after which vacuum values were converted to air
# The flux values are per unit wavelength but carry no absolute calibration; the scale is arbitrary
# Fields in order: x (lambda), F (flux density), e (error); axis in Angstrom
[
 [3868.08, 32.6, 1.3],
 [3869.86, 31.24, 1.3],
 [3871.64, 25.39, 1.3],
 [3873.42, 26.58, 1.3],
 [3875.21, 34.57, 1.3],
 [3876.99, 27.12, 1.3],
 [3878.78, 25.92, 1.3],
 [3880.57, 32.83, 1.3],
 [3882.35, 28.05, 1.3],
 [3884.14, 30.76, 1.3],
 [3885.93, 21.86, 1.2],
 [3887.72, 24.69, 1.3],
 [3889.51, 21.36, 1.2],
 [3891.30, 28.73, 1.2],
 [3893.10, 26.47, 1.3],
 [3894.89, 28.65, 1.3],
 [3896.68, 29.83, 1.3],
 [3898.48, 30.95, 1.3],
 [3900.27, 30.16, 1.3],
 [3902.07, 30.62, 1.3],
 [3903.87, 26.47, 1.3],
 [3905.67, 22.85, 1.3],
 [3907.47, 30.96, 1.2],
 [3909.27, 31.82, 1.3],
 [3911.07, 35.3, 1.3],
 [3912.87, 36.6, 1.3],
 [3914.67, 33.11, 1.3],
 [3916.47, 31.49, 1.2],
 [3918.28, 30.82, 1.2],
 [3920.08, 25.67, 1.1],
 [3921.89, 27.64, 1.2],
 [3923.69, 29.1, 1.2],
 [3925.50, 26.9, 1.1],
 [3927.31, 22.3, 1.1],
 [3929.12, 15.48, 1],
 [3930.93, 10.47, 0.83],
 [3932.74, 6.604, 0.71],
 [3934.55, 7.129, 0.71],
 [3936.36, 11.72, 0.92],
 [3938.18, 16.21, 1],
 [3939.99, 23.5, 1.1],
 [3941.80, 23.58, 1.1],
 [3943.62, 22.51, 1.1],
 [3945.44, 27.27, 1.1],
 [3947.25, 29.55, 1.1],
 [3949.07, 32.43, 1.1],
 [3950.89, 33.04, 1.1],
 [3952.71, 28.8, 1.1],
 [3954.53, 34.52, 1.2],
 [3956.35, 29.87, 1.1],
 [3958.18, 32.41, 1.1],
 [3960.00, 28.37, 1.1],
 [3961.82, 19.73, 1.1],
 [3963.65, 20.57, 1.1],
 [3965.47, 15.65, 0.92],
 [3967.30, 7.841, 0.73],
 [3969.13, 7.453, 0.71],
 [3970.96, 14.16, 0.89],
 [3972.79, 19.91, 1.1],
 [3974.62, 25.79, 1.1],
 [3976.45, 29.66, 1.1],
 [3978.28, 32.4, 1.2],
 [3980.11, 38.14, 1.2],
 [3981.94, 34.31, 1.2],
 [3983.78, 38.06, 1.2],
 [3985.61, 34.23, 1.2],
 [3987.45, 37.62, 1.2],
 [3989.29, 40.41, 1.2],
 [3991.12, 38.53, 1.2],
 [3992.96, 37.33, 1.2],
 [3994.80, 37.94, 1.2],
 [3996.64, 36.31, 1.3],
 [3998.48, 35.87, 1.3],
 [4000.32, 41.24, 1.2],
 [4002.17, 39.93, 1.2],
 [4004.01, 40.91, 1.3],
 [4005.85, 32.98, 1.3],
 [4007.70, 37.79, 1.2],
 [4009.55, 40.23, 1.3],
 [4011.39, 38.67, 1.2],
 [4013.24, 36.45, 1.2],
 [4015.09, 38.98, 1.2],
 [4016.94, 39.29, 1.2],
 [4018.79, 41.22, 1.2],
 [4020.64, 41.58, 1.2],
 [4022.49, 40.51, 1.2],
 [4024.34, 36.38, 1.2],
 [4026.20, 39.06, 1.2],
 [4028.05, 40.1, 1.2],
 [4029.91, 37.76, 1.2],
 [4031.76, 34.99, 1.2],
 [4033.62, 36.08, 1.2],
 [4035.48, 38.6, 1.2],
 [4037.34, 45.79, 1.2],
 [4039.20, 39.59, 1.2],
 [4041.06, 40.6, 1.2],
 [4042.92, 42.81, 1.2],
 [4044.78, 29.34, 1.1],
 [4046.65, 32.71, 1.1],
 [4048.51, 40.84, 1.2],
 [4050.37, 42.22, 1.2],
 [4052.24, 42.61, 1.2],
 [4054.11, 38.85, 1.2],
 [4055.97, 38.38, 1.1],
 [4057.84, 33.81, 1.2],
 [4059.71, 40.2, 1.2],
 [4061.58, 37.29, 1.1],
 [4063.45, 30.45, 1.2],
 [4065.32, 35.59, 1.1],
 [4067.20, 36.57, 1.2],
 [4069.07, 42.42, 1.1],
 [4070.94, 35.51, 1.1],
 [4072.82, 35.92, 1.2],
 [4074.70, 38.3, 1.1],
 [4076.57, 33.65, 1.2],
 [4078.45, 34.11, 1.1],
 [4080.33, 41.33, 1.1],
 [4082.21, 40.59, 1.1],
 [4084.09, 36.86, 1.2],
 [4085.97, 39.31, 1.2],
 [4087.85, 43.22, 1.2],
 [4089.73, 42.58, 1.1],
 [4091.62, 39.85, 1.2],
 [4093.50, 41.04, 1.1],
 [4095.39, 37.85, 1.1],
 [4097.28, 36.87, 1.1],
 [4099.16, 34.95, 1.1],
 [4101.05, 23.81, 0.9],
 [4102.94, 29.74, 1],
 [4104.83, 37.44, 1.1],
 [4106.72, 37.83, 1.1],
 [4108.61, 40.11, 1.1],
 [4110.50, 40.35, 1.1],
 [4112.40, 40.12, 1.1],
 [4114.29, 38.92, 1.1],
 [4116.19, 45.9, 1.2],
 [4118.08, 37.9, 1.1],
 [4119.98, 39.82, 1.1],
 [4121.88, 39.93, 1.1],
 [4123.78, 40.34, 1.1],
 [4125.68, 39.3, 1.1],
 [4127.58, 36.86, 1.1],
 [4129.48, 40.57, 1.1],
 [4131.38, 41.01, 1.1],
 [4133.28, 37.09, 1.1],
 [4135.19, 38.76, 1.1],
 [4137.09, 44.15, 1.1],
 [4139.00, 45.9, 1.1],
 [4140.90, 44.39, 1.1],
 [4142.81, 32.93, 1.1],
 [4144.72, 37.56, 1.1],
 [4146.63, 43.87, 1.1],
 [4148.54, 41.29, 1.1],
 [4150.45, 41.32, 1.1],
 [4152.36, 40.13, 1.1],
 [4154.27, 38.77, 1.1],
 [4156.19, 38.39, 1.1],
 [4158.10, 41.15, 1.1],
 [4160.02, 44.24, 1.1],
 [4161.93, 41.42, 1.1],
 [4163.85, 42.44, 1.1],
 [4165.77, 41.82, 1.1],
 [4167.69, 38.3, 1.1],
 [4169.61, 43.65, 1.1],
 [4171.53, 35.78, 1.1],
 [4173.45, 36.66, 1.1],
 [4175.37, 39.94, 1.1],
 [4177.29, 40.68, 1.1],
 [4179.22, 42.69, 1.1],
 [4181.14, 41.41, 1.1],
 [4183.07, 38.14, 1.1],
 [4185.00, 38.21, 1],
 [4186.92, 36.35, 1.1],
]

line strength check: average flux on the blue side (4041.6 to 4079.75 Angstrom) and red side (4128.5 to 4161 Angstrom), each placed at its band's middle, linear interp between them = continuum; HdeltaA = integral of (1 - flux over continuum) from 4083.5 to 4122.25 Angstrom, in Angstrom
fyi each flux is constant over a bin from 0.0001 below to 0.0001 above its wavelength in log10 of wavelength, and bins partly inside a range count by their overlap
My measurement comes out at 0.6 Angstrom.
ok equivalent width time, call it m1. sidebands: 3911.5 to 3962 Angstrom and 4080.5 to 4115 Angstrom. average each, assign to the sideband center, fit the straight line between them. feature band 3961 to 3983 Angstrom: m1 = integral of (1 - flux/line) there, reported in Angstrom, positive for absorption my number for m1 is 4.54 Angstrom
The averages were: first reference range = 25.1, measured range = 22.2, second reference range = 37.9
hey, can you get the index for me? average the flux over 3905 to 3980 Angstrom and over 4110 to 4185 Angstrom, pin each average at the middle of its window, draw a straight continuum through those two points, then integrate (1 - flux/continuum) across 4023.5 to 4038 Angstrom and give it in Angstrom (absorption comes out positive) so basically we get -3.37 Angstrom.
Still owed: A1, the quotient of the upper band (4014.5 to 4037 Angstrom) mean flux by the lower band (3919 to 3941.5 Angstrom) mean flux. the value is 2.07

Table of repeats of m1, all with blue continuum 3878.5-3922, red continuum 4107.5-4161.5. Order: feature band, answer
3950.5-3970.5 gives 5.55 Angstrom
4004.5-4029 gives -2.87 Angstrom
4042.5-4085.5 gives -0.46 Angstrom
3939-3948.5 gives 1.74 Angstrom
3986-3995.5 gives -1.35 Angstrom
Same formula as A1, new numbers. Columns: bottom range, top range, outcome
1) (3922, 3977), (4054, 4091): 1.73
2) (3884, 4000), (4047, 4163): 1.43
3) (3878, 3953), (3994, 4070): 1.48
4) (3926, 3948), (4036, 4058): 2.16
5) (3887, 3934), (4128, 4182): 1.53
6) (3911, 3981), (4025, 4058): 1.61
